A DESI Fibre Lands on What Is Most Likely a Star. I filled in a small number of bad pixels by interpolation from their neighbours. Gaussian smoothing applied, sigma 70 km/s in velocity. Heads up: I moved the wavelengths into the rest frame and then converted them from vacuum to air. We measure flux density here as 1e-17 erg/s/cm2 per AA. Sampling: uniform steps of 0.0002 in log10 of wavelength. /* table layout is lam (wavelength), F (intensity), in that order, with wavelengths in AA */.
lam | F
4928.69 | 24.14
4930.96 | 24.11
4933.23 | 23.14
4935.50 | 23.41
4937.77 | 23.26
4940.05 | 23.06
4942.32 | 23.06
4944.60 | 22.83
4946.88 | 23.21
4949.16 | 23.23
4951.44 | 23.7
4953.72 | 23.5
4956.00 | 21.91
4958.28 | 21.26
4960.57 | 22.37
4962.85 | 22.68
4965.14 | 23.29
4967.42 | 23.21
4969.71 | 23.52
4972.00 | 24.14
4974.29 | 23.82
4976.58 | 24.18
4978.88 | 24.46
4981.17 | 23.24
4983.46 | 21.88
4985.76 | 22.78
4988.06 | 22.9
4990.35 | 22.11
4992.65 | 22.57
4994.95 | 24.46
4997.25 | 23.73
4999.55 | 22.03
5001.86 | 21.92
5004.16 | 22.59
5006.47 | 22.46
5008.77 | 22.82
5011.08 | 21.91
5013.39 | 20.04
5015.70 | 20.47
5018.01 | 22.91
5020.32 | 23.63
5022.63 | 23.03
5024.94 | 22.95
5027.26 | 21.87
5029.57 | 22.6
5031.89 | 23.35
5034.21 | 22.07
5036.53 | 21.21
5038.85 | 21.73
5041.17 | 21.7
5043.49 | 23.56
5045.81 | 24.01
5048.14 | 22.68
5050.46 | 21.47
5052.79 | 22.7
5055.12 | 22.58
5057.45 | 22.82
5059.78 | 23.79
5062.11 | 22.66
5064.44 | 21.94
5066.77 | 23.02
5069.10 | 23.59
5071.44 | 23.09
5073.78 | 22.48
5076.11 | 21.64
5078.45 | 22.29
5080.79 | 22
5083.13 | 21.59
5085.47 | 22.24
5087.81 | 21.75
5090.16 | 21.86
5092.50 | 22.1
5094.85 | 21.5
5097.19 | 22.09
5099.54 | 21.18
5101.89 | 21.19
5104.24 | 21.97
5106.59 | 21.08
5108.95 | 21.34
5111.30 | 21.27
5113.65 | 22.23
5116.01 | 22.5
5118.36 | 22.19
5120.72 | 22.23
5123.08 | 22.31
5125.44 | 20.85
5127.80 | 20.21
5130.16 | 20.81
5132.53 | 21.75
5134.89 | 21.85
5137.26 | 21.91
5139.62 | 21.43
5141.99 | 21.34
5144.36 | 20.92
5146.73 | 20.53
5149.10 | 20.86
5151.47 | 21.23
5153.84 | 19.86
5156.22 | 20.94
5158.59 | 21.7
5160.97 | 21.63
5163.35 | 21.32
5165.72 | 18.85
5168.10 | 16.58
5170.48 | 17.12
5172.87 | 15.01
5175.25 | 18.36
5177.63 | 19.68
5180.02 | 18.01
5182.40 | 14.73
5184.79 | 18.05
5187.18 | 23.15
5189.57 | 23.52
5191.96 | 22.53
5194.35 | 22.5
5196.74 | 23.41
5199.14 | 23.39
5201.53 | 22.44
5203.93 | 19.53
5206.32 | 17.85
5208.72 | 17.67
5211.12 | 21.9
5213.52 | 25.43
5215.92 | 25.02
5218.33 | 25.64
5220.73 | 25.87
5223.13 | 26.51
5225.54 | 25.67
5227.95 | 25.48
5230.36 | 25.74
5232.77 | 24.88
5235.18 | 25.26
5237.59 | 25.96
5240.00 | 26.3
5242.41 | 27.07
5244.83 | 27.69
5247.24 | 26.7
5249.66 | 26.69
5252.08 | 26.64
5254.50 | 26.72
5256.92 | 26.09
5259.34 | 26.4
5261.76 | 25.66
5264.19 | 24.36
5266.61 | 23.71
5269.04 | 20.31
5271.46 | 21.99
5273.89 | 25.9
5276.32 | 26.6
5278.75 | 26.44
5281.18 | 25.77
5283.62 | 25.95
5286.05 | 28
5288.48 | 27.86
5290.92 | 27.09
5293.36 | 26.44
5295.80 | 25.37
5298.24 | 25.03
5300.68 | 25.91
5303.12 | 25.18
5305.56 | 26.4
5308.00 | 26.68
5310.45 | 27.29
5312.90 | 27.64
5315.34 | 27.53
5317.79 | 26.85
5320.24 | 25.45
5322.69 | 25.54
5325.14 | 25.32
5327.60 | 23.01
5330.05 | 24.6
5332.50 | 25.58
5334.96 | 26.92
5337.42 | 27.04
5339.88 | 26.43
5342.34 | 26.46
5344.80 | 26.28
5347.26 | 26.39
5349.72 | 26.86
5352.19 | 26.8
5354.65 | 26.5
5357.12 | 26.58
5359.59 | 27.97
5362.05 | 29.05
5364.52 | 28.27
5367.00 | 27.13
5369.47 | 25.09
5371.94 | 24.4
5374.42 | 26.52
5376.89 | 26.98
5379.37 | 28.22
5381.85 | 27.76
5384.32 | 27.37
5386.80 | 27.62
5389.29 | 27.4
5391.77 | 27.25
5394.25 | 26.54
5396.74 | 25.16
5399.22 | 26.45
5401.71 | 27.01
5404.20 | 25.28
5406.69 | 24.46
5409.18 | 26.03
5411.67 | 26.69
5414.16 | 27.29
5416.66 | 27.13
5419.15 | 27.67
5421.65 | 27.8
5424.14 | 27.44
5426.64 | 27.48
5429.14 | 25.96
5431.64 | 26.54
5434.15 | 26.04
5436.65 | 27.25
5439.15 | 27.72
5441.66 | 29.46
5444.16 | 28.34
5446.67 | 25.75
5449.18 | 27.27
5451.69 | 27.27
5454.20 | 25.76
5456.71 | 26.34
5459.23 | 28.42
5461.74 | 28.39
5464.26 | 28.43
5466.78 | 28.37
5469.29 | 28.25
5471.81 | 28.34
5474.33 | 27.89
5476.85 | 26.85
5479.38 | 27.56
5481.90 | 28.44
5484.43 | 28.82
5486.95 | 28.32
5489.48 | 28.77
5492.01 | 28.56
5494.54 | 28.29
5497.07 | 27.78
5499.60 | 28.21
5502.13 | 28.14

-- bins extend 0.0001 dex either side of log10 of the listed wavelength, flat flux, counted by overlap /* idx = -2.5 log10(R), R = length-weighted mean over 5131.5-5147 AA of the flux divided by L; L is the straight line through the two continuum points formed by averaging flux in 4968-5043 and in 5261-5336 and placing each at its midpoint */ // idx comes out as 0.12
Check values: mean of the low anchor 22.7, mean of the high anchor 25.7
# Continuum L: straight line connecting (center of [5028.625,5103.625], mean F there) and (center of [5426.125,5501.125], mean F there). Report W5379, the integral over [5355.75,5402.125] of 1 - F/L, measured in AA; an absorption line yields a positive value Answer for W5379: -0.8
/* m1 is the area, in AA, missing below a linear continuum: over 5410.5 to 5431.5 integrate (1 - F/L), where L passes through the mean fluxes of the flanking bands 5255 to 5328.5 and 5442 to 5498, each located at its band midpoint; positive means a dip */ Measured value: 0.1 AA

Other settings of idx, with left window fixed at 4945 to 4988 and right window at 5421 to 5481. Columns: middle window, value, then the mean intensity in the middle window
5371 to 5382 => 0.00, 26.7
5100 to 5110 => 0.14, 21.4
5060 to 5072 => 0.05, 22.9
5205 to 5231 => 0.07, 23.8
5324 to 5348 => 0.03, 25.8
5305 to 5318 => -0.04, 27.1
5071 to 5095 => 0.10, 22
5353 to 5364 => -0.04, 27.6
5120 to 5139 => 0.15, 21.5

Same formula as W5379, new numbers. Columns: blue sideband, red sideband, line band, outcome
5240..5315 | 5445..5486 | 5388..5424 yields 0.69 AA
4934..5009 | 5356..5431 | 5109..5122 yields 1.24 AA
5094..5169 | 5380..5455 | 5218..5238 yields -2.19 AA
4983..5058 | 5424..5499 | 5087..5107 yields 1.47 AA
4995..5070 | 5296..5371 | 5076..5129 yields 3.83 AA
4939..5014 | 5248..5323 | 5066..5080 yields 0.70 AA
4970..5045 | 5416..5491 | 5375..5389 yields -0.37 AA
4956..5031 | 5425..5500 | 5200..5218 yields 2.42 AA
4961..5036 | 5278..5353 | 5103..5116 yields 1.27 AA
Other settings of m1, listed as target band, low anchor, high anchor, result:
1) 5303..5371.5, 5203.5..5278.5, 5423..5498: -1.0 AA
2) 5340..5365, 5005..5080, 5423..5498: -0.7 AA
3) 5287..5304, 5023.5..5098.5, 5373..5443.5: -0.5 AA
